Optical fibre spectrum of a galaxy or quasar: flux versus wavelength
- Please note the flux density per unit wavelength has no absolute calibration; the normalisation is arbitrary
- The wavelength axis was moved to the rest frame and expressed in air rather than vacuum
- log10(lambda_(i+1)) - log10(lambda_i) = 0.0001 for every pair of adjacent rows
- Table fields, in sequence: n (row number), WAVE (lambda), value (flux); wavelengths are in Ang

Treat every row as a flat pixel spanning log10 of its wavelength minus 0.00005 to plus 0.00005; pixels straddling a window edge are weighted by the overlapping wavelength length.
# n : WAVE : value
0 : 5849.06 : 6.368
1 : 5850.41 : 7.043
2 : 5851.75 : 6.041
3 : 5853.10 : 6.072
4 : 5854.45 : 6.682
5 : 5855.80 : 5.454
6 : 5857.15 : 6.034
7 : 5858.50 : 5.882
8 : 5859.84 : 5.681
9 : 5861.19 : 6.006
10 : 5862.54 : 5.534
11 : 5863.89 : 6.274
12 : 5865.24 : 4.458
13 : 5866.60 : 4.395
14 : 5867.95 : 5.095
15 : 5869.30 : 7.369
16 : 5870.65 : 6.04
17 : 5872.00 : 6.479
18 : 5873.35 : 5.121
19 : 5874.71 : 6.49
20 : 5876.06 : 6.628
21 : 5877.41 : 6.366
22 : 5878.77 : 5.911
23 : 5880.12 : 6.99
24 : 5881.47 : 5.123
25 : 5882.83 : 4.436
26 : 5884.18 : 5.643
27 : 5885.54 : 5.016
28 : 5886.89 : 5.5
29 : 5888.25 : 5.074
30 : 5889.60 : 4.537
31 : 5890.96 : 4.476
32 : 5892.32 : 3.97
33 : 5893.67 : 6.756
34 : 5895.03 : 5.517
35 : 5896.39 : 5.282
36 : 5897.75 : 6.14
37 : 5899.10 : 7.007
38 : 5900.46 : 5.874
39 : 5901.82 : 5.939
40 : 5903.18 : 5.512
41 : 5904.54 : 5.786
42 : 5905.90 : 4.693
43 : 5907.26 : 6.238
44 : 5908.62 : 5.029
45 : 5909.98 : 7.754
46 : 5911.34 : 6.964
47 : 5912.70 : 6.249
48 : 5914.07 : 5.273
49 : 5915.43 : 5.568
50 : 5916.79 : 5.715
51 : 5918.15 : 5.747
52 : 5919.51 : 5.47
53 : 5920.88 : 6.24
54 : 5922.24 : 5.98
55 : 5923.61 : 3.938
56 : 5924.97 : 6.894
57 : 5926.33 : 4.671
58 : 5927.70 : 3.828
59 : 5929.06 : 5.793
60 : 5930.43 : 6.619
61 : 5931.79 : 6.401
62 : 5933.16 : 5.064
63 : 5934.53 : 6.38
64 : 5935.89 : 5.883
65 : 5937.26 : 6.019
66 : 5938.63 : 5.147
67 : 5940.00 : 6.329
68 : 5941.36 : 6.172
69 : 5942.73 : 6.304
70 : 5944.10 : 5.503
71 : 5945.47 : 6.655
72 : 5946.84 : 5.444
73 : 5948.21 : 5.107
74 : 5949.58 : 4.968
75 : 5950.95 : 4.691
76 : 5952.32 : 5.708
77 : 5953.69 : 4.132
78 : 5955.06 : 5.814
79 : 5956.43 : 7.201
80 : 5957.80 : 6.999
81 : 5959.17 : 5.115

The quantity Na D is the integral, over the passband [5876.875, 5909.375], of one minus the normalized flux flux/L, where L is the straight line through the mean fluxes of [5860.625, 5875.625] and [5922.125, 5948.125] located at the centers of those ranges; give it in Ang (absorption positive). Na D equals 1.2 Ang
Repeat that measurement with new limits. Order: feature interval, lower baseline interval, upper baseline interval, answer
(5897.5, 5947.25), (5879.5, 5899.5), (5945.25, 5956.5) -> -4.1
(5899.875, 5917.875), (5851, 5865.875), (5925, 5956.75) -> -0.5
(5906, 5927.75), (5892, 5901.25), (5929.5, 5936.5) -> 0.8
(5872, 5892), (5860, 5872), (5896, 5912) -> 1.0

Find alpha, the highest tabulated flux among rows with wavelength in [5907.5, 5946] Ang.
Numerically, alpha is 7.754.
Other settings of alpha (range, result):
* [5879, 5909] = 7.007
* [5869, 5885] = 7.369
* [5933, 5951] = 6.655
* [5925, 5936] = 6.619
